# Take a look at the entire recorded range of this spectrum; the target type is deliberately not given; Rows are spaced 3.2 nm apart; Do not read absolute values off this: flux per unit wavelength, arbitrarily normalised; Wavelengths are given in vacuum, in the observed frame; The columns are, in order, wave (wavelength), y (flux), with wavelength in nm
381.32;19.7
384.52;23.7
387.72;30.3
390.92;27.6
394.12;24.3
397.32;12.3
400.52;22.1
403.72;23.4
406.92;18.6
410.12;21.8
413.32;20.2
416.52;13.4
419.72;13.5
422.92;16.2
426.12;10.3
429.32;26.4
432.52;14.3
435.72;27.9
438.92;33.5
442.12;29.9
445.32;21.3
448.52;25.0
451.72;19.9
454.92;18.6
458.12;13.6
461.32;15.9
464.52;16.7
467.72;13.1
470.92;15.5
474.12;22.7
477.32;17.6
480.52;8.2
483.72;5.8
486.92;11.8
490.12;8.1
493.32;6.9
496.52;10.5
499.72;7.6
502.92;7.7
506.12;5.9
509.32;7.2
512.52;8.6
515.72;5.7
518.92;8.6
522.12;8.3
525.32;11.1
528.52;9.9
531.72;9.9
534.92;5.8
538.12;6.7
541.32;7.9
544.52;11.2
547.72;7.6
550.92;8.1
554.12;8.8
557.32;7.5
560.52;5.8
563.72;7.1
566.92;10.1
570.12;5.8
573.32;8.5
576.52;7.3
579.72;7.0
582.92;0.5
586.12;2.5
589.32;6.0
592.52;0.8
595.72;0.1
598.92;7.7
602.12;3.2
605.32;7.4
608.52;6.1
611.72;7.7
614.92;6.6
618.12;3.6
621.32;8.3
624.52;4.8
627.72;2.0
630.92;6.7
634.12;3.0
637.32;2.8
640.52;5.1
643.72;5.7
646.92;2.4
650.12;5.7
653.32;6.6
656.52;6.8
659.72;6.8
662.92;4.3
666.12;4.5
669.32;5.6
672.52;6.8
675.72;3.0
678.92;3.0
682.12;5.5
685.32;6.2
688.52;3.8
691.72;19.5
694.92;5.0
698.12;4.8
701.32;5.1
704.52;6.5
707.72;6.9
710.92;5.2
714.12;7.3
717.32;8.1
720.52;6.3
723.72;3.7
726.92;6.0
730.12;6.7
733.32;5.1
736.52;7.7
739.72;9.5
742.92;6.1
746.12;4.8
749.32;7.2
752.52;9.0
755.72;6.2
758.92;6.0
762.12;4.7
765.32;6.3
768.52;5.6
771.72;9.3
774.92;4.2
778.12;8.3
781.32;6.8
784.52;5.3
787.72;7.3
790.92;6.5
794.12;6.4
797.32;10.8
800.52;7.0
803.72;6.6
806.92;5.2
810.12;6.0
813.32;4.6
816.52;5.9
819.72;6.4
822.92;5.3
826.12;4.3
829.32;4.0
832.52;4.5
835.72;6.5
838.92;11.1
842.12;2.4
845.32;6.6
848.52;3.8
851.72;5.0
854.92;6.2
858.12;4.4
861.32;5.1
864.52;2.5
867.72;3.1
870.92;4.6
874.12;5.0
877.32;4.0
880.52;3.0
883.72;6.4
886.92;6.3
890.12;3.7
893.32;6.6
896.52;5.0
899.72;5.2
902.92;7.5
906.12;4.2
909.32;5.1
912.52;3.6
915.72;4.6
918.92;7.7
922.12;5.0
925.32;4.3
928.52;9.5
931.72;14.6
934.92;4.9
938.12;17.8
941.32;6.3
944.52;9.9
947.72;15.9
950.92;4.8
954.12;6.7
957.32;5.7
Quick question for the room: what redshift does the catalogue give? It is 0.85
